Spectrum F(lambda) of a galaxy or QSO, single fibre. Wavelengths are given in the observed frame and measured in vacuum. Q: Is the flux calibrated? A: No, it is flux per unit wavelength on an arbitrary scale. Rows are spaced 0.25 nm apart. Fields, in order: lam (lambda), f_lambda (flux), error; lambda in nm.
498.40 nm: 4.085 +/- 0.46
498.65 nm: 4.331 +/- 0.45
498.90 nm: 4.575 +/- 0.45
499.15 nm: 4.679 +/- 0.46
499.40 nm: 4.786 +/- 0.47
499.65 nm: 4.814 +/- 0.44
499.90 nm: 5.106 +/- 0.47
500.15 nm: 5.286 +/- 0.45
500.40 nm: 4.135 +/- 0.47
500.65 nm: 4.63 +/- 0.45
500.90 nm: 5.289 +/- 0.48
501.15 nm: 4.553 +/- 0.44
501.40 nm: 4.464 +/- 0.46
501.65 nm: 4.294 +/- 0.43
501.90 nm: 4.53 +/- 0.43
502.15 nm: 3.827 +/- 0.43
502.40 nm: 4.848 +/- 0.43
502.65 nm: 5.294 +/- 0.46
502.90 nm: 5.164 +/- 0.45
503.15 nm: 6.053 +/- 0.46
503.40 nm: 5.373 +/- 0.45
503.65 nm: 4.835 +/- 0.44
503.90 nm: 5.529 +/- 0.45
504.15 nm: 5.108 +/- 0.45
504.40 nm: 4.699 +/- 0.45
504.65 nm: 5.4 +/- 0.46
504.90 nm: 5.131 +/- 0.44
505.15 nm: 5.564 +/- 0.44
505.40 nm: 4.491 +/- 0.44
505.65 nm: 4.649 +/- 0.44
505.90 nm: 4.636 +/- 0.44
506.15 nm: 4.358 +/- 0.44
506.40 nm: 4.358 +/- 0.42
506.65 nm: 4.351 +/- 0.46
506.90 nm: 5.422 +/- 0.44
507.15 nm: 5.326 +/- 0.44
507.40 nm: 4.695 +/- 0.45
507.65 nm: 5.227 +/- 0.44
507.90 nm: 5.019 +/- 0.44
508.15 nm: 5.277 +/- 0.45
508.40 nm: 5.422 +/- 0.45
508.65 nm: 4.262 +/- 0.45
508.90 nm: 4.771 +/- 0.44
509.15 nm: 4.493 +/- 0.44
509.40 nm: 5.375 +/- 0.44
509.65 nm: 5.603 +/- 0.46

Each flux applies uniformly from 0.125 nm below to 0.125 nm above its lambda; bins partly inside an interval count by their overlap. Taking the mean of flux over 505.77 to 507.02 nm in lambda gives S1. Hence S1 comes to 4.62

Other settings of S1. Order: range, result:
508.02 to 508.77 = 4.99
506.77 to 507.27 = 5.36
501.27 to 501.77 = 4.38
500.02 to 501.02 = 4.83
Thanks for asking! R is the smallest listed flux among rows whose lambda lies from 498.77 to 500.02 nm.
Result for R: 4.575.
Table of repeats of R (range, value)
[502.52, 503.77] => 4.835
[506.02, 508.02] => 4.351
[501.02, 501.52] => 4.464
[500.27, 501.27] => 4.135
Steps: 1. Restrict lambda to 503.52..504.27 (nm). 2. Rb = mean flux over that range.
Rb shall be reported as 5.16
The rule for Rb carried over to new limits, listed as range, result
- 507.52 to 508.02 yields 5.12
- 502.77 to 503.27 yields 5.6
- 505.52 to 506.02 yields 4.64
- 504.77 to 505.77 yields 4.96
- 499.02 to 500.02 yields 4.84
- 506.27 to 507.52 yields 4.83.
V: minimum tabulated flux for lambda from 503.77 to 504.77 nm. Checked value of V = 4.699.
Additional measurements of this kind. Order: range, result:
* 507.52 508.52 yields 5.019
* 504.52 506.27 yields 4.358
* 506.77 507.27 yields 5.326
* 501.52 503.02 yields 3.827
